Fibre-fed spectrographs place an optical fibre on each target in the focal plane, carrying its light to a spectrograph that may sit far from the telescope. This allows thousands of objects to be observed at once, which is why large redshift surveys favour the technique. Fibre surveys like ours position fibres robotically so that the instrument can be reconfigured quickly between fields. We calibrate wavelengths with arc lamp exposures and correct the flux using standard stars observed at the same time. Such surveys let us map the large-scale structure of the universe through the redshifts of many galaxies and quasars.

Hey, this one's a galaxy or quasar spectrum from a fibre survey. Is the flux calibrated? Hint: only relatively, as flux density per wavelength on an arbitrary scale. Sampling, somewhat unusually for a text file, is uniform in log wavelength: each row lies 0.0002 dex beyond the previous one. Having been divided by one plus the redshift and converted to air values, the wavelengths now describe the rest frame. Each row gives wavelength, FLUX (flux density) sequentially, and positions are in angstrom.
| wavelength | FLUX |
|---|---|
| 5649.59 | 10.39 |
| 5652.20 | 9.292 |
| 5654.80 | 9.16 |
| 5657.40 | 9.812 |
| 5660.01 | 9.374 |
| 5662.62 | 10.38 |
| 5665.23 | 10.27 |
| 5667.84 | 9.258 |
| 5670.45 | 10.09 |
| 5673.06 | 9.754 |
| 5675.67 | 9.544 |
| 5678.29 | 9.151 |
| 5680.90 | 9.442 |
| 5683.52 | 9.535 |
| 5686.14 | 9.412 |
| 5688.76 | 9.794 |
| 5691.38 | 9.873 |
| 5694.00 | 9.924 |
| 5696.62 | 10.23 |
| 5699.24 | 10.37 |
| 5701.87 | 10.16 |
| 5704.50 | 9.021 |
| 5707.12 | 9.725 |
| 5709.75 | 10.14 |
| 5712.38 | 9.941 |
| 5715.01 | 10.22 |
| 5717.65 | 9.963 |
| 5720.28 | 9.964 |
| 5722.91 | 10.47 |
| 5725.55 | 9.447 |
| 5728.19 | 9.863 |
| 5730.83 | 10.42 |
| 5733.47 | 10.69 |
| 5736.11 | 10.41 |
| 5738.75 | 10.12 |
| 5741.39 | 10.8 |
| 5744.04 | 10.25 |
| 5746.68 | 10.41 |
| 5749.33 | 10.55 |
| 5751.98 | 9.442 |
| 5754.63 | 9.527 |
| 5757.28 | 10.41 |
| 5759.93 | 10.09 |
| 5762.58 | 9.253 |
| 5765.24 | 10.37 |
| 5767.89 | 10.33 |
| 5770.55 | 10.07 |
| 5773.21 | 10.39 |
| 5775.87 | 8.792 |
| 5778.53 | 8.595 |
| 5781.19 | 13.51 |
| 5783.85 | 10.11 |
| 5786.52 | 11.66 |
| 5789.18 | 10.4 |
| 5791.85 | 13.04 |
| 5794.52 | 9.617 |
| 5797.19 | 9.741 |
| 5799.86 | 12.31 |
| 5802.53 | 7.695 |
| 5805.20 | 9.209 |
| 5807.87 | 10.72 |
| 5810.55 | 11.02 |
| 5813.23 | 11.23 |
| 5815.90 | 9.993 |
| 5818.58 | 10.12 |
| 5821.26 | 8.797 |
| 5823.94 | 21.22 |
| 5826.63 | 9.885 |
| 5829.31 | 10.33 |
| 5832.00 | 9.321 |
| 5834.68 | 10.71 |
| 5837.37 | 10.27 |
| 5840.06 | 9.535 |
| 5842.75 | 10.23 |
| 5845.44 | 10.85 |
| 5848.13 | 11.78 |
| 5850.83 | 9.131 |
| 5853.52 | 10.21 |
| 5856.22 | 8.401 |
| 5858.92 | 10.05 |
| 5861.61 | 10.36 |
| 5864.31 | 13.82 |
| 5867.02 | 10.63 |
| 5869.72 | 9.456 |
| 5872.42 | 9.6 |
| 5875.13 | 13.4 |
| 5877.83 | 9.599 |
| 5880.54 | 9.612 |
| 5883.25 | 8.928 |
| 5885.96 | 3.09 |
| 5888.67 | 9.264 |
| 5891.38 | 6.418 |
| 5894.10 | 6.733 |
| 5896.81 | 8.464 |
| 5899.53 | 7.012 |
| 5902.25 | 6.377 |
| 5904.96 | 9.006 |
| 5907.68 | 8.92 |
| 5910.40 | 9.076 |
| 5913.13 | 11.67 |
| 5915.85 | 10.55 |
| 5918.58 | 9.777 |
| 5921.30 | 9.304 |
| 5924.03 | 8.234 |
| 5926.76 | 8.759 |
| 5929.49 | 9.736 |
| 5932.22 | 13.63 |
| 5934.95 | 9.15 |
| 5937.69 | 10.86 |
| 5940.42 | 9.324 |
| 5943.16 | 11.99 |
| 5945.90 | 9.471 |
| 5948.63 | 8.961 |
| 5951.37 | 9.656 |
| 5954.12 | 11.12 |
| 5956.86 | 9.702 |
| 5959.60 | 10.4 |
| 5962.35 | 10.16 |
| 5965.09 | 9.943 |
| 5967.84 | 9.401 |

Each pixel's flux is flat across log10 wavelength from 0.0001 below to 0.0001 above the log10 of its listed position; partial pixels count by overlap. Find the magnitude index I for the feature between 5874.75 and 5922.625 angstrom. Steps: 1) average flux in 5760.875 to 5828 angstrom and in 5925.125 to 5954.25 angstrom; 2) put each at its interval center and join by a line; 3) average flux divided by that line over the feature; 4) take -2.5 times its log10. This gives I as 0.194 mag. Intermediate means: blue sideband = 10.7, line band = 8.64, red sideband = 10.2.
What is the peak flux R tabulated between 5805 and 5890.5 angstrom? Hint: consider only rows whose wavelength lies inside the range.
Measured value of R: 21.22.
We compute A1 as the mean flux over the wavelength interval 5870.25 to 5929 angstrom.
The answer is 8.78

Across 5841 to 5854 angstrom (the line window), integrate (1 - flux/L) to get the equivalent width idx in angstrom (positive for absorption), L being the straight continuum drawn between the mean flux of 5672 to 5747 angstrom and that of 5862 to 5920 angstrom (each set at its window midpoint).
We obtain -1.5 angstrom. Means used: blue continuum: 9.96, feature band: 10.4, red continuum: 9.13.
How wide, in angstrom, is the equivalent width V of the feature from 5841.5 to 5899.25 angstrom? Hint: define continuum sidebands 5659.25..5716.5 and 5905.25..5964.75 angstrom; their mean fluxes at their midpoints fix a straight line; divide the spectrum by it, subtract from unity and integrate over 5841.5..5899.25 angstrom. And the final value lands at 2.76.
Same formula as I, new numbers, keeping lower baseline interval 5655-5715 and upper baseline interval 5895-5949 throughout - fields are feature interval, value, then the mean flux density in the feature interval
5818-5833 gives -0.216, 11.7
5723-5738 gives -0.050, 10.2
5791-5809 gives -0.067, 10.3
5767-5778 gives -0.011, 9.78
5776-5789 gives -0.113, 10.7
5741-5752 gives -0.069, 10.3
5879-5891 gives 0.241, 7.65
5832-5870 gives -0.086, 10.4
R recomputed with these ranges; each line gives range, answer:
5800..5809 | 10.72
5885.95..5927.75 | 11.67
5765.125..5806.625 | 13.51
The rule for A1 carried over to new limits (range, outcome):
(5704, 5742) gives 10.1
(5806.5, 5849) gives 11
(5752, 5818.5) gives 10.3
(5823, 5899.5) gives 9.93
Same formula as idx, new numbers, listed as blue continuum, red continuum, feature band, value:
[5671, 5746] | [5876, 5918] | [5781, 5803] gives -3.8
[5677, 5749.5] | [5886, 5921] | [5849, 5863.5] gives -1.7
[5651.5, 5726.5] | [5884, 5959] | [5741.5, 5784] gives -2.5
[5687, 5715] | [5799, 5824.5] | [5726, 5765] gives 0.6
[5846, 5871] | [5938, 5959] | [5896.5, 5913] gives 3.0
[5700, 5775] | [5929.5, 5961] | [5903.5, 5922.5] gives 1.1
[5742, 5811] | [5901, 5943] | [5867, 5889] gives 1.5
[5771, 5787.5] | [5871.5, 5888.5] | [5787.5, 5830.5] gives -4.0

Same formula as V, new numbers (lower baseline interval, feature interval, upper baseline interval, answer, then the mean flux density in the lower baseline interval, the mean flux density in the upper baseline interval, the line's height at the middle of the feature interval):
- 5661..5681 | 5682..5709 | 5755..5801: 0.3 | 9.75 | 10.5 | 9.92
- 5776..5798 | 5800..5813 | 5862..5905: 0.4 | 10.7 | 8.86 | 10.4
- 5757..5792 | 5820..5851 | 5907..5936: -2.6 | 10.4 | 9.92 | 10.2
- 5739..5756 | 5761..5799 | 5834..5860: -1.1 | 10.2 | 10.1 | 10.1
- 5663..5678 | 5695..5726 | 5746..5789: -0.1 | 9.78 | 10.2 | 9.96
